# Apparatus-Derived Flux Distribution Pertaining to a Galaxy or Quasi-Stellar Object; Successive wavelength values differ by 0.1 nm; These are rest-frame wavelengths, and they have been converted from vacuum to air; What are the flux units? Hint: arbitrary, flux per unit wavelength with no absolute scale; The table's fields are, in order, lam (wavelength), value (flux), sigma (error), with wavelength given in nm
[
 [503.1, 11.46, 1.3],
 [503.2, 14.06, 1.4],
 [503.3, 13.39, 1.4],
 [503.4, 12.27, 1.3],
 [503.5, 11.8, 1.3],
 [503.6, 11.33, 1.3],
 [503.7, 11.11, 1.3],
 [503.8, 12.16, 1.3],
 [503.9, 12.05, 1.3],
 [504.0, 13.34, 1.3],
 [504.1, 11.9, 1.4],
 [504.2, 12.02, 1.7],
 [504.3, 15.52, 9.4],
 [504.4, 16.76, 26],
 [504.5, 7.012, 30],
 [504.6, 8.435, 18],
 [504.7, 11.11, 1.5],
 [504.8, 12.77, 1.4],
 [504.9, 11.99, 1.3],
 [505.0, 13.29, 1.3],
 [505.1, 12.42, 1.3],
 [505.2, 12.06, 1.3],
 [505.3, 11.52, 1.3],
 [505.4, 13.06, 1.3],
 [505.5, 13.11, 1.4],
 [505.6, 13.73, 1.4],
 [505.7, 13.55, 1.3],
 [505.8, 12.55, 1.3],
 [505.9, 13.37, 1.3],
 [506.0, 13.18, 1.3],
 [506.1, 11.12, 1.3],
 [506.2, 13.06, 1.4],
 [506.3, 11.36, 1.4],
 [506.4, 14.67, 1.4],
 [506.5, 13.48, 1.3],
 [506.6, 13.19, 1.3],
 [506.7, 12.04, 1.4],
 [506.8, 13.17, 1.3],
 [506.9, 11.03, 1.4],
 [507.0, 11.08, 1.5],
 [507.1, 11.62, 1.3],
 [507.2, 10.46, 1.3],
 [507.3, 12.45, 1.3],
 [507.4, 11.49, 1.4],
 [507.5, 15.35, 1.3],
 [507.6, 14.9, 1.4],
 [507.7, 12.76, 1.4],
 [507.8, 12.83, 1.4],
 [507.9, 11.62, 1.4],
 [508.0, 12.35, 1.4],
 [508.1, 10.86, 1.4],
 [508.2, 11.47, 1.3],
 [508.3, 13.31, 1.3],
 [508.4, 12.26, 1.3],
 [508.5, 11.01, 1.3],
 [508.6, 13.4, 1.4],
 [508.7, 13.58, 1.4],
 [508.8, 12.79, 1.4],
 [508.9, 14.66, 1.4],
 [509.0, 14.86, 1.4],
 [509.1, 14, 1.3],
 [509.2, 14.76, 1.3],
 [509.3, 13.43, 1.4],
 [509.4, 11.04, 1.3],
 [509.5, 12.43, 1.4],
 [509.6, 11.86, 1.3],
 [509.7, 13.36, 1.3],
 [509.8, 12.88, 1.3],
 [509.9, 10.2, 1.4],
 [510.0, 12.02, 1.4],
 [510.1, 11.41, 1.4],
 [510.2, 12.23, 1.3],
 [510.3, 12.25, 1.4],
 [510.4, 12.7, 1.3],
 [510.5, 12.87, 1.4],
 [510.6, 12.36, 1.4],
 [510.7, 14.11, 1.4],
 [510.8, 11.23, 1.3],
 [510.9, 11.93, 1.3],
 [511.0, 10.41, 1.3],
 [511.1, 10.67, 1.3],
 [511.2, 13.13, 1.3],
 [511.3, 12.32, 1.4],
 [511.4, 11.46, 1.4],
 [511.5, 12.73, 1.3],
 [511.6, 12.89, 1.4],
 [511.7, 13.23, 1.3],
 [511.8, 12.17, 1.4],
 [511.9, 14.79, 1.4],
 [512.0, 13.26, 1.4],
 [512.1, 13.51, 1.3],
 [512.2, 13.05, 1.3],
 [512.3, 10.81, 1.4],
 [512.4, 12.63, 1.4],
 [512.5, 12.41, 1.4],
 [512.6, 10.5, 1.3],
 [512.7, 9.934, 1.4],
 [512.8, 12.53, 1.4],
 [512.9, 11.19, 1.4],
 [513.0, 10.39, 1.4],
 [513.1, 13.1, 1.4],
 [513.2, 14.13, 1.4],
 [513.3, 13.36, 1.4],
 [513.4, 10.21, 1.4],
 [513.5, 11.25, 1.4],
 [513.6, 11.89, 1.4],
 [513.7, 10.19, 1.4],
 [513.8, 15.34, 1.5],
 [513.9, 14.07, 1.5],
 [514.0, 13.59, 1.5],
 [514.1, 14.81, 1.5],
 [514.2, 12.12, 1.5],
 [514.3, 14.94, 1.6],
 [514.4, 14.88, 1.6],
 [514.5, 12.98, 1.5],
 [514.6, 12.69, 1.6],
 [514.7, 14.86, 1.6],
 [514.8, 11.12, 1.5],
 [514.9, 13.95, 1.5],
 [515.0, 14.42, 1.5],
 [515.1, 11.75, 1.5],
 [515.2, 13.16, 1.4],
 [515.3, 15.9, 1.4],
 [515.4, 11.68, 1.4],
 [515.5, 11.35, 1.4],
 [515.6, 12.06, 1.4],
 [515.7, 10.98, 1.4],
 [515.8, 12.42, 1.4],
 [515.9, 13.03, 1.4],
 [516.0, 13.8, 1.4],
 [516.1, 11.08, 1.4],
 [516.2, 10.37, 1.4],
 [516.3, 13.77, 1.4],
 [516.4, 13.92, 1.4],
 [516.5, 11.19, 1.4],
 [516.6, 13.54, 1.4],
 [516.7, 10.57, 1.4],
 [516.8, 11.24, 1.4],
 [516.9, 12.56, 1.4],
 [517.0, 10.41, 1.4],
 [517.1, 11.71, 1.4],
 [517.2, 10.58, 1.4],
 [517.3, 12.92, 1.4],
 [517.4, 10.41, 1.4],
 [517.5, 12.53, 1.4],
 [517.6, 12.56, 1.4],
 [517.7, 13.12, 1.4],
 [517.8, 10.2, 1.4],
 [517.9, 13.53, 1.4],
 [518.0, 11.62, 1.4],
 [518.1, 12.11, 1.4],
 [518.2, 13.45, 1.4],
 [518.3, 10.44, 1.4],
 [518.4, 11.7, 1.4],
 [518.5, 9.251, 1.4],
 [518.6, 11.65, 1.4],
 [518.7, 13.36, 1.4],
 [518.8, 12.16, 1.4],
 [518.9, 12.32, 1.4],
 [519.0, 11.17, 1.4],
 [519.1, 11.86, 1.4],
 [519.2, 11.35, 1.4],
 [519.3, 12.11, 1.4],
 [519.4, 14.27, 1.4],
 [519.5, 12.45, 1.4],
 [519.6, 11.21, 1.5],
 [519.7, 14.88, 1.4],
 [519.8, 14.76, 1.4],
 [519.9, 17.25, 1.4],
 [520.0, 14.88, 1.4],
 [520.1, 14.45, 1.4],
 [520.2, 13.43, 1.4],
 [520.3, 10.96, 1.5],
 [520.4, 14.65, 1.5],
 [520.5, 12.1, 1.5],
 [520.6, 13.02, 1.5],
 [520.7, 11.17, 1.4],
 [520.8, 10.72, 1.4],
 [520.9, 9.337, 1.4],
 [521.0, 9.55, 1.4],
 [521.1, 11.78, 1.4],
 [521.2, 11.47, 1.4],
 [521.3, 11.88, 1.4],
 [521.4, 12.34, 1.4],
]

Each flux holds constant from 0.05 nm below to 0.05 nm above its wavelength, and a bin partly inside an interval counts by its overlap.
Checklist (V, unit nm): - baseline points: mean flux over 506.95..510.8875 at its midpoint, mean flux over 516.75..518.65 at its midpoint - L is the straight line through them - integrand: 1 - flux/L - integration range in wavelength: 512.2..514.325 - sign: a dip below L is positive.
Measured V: -0.037 nm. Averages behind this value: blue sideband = 12.6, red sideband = 11.7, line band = 12.3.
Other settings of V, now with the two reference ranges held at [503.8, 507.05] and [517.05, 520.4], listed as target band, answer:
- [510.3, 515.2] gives -0.05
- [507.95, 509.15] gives -0.04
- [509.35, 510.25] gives 0.04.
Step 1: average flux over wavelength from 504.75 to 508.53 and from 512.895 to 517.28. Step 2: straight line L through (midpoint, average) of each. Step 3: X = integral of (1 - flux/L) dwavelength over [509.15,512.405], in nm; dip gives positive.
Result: 0.03 nm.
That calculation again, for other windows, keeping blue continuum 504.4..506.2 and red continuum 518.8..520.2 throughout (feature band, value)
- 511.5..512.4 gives -0.017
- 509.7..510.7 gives 0.023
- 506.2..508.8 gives -0.030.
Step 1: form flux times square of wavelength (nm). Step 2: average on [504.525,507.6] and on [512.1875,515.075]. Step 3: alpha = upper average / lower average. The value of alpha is 1.05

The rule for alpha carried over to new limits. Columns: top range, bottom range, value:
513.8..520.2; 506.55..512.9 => 1.05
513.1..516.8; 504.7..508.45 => 1.05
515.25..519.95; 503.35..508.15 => 1.04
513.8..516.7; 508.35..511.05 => 1.06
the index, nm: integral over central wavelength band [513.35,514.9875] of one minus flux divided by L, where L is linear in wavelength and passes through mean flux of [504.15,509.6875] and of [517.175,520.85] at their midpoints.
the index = -0.07 nm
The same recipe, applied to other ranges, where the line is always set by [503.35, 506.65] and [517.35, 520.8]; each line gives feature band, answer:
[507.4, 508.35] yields -0.02 nm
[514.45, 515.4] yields -0.06 nm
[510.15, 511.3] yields 0.03 nm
